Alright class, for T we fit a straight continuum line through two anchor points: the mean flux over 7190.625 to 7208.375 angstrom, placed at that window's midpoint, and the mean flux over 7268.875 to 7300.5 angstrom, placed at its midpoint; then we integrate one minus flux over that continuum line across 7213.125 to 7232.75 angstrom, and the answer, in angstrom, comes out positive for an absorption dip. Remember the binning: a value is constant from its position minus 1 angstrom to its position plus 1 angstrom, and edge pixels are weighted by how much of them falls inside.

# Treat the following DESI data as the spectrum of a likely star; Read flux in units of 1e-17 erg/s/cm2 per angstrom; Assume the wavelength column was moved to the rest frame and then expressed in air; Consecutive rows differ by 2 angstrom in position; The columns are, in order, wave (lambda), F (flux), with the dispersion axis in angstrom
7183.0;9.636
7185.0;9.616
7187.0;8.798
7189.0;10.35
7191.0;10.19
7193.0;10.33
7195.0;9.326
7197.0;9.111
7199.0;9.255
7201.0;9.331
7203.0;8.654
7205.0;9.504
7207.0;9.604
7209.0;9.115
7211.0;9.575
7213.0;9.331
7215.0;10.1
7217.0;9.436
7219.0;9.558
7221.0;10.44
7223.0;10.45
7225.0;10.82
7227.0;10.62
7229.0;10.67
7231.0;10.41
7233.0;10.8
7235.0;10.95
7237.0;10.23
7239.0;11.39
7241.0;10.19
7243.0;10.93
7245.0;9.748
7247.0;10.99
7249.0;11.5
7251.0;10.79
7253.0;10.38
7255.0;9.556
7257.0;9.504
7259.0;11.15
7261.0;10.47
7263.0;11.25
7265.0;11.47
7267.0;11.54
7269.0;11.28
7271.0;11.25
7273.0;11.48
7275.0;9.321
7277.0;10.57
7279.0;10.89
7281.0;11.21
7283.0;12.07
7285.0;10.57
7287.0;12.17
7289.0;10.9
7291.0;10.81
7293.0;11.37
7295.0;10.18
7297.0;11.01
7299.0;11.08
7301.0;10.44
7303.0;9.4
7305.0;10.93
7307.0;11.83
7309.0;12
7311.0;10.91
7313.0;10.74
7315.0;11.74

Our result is -0.8 angstrom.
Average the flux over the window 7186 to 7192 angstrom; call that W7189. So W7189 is 9.78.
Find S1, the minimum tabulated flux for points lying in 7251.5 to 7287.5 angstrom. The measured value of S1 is 9.321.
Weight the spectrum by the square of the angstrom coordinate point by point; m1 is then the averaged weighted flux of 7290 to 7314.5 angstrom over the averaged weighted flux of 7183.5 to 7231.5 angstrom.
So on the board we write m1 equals 1.15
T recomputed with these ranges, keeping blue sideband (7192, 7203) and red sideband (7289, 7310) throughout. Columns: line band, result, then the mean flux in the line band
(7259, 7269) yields -0.78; 11.2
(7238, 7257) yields -0.78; 10.6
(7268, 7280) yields -0.31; 10.8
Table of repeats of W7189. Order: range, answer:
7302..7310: 11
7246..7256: 10.6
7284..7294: 11.2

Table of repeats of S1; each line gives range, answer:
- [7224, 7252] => 9.748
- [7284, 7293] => 10.57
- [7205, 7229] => 9.115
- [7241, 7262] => 9.504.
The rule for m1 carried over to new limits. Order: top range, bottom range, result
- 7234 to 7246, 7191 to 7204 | 1.14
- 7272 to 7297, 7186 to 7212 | 1.19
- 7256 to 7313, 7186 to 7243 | 1.12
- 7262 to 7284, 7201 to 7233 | 1.14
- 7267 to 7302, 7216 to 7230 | 1.09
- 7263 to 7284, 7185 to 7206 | 1.20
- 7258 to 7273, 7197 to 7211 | 1.23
